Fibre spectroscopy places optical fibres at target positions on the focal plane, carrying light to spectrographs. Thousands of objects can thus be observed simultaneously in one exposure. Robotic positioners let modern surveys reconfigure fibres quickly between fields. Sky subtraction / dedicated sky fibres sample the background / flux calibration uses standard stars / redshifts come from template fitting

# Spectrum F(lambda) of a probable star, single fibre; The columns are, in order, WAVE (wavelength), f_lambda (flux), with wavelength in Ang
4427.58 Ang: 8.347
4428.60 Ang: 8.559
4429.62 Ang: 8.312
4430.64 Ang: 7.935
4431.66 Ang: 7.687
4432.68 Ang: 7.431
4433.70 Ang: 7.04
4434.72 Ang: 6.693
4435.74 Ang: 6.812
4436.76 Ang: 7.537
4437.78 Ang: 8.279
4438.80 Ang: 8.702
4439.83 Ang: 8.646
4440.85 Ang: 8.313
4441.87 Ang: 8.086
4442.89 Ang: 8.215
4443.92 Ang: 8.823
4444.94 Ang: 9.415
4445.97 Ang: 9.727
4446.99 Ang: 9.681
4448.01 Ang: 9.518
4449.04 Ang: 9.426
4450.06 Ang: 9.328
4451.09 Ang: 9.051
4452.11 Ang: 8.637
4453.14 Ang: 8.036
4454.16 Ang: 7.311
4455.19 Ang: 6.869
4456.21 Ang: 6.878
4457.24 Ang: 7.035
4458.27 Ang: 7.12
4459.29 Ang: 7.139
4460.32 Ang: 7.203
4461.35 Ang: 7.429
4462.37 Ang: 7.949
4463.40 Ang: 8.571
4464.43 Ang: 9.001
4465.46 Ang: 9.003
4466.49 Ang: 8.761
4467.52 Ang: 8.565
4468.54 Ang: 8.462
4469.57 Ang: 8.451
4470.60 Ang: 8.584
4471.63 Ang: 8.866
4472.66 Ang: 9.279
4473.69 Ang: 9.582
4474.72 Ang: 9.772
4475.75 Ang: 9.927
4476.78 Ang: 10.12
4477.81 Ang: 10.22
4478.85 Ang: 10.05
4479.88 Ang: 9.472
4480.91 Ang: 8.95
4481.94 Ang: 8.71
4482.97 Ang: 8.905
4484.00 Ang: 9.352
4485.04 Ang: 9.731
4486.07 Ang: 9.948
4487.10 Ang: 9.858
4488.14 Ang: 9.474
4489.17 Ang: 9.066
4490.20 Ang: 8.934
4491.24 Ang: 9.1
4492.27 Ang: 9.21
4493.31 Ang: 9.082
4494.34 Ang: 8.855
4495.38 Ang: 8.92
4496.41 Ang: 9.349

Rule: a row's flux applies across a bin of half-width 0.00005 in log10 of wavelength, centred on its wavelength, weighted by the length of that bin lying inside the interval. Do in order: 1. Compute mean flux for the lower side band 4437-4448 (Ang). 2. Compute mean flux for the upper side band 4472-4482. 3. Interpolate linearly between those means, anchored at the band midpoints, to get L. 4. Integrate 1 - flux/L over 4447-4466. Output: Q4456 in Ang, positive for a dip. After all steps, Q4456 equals 2.1 Ang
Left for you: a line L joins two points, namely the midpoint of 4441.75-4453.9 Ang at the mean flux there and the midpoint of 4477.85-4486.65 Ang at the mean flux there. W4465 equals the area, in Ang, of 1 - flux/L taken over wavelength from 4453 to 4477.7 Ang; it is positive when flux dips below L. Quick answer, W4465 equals 2.3 Ang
